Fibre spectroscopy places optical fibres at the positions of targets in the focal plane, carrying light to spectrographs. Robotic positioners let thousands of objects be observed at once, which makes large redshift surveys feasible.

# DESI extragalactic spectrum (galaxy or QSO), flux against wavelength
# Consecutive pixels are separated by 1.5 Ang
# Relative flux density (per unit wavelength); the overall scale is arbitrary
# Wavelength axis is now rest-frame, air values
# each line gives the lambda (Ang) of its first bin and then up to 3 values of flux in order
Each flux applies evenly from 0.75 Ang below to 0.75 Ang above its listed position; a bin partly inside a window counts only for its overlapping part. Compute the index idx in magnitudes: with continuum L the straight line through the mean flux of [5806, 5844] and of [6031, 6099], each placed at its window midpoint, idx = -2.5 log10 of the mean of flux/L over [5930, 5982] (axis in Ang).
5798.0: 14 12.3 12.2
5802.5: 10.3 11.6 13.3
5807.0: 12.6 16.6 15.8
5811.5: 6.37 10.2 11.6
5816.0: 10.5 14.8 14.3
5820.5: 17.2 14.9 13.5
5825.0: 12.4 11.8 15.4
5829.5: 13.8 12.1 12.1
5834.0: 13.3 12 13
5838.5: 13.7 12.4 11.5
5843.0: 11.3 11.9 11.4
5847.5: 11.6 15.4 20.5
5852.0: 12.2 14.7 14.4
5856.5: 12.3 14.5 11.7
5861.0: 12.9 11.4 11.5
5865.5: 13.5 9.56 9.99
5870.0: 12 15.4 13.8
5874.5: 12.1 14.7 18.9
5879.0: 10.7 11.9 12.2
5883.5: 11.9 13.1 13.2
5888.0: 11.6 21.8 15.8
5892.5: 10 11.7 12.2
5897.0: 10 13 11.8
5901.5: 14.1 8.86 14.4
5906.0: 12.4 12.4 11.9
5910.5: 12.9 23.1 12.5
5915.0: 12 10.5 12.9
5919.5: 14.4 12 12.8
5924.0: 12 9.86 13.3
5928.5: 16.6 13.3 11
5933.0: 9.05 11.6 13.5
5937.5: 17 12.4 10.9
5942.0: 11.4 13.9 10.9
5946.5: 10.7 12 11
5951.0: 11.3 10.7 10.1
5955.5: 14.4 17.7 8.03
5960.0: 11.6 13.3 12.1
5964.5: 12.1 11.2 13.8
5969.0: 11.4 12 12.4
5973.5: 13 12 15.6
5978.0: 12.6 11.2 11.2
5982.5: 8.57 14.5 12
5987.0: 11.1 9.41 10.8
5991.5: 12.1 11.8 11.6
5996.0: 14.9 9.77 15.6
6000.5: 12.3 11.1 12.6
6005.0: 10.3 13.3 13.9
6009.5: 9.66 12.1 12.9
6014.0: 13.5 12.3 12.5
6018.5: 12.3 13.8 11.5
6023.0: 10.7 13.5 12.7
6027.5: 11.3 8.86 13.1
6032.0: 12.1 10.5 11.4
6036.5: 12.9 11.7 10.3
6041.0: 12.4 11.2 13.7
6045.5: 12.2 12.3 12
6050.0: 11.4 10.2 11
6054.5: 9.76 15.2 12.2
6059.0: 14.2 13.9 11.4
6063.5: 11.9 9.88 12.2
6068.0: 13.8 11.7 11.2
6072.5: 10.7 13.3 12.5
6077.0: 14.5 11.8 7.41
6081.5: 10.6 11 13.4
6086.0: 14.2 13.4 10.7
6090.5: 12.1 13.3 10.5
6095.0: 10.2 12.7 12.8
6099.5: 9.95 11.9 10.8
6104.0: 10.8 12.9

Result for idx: 0.02 mag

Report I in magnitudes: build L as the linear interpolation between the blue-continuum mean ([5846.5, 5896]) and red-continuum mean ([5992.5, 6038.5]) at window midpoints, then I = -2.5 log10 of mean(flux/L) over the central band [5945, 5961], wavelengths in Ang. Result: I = 0.08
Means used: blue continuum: 13.3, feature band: 11.7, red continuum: 12.1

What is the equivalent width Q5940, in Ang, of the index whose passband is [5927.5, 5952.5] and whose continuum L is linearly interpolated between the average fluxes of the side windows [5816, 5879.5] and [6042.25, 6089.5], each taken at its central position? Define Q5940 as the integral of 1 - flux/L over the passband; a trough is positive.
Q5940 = 0.9 Ang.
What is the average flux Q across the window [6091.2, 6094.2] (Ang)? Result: 11.9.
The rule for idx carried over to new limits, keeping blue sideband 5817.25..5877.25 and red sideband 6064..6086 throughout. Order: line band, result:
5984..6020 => 0.01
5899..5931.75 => -0.02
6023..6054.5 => 0.03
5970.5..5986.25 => 0.01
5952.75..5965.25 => 0.01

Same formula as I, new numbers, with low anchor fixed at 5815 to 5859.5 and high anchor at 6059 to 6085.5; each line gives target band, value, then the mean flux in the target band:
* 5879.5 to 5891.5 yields -0.06 mag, 13.8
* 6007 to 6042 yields 0.02 mag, 12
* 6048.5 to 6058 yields 0.04 mag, 11.6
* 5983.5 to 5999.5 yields 0.03 mag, 12.1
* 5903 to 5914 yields -0.08 mag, 13.9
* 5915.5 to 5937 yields 0.04 mag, 12.4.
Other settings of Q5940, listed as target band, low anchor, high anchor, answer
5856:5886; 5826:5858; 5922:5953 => 0.44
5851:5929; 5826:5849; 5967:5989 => -3.83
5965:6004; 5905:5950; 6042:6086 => 0.96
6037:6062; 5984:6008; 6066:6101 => -0.26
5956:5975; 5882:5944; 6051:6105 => 0.26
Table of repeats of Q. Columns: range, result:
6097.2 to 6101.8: 11.6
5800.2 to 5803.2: 11.3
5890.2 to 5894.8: 12.6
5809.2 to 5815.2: 11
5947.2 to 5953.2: 11.2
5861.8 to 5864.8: 11.5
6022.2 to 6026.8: 12.3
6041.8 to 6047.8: 12.4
